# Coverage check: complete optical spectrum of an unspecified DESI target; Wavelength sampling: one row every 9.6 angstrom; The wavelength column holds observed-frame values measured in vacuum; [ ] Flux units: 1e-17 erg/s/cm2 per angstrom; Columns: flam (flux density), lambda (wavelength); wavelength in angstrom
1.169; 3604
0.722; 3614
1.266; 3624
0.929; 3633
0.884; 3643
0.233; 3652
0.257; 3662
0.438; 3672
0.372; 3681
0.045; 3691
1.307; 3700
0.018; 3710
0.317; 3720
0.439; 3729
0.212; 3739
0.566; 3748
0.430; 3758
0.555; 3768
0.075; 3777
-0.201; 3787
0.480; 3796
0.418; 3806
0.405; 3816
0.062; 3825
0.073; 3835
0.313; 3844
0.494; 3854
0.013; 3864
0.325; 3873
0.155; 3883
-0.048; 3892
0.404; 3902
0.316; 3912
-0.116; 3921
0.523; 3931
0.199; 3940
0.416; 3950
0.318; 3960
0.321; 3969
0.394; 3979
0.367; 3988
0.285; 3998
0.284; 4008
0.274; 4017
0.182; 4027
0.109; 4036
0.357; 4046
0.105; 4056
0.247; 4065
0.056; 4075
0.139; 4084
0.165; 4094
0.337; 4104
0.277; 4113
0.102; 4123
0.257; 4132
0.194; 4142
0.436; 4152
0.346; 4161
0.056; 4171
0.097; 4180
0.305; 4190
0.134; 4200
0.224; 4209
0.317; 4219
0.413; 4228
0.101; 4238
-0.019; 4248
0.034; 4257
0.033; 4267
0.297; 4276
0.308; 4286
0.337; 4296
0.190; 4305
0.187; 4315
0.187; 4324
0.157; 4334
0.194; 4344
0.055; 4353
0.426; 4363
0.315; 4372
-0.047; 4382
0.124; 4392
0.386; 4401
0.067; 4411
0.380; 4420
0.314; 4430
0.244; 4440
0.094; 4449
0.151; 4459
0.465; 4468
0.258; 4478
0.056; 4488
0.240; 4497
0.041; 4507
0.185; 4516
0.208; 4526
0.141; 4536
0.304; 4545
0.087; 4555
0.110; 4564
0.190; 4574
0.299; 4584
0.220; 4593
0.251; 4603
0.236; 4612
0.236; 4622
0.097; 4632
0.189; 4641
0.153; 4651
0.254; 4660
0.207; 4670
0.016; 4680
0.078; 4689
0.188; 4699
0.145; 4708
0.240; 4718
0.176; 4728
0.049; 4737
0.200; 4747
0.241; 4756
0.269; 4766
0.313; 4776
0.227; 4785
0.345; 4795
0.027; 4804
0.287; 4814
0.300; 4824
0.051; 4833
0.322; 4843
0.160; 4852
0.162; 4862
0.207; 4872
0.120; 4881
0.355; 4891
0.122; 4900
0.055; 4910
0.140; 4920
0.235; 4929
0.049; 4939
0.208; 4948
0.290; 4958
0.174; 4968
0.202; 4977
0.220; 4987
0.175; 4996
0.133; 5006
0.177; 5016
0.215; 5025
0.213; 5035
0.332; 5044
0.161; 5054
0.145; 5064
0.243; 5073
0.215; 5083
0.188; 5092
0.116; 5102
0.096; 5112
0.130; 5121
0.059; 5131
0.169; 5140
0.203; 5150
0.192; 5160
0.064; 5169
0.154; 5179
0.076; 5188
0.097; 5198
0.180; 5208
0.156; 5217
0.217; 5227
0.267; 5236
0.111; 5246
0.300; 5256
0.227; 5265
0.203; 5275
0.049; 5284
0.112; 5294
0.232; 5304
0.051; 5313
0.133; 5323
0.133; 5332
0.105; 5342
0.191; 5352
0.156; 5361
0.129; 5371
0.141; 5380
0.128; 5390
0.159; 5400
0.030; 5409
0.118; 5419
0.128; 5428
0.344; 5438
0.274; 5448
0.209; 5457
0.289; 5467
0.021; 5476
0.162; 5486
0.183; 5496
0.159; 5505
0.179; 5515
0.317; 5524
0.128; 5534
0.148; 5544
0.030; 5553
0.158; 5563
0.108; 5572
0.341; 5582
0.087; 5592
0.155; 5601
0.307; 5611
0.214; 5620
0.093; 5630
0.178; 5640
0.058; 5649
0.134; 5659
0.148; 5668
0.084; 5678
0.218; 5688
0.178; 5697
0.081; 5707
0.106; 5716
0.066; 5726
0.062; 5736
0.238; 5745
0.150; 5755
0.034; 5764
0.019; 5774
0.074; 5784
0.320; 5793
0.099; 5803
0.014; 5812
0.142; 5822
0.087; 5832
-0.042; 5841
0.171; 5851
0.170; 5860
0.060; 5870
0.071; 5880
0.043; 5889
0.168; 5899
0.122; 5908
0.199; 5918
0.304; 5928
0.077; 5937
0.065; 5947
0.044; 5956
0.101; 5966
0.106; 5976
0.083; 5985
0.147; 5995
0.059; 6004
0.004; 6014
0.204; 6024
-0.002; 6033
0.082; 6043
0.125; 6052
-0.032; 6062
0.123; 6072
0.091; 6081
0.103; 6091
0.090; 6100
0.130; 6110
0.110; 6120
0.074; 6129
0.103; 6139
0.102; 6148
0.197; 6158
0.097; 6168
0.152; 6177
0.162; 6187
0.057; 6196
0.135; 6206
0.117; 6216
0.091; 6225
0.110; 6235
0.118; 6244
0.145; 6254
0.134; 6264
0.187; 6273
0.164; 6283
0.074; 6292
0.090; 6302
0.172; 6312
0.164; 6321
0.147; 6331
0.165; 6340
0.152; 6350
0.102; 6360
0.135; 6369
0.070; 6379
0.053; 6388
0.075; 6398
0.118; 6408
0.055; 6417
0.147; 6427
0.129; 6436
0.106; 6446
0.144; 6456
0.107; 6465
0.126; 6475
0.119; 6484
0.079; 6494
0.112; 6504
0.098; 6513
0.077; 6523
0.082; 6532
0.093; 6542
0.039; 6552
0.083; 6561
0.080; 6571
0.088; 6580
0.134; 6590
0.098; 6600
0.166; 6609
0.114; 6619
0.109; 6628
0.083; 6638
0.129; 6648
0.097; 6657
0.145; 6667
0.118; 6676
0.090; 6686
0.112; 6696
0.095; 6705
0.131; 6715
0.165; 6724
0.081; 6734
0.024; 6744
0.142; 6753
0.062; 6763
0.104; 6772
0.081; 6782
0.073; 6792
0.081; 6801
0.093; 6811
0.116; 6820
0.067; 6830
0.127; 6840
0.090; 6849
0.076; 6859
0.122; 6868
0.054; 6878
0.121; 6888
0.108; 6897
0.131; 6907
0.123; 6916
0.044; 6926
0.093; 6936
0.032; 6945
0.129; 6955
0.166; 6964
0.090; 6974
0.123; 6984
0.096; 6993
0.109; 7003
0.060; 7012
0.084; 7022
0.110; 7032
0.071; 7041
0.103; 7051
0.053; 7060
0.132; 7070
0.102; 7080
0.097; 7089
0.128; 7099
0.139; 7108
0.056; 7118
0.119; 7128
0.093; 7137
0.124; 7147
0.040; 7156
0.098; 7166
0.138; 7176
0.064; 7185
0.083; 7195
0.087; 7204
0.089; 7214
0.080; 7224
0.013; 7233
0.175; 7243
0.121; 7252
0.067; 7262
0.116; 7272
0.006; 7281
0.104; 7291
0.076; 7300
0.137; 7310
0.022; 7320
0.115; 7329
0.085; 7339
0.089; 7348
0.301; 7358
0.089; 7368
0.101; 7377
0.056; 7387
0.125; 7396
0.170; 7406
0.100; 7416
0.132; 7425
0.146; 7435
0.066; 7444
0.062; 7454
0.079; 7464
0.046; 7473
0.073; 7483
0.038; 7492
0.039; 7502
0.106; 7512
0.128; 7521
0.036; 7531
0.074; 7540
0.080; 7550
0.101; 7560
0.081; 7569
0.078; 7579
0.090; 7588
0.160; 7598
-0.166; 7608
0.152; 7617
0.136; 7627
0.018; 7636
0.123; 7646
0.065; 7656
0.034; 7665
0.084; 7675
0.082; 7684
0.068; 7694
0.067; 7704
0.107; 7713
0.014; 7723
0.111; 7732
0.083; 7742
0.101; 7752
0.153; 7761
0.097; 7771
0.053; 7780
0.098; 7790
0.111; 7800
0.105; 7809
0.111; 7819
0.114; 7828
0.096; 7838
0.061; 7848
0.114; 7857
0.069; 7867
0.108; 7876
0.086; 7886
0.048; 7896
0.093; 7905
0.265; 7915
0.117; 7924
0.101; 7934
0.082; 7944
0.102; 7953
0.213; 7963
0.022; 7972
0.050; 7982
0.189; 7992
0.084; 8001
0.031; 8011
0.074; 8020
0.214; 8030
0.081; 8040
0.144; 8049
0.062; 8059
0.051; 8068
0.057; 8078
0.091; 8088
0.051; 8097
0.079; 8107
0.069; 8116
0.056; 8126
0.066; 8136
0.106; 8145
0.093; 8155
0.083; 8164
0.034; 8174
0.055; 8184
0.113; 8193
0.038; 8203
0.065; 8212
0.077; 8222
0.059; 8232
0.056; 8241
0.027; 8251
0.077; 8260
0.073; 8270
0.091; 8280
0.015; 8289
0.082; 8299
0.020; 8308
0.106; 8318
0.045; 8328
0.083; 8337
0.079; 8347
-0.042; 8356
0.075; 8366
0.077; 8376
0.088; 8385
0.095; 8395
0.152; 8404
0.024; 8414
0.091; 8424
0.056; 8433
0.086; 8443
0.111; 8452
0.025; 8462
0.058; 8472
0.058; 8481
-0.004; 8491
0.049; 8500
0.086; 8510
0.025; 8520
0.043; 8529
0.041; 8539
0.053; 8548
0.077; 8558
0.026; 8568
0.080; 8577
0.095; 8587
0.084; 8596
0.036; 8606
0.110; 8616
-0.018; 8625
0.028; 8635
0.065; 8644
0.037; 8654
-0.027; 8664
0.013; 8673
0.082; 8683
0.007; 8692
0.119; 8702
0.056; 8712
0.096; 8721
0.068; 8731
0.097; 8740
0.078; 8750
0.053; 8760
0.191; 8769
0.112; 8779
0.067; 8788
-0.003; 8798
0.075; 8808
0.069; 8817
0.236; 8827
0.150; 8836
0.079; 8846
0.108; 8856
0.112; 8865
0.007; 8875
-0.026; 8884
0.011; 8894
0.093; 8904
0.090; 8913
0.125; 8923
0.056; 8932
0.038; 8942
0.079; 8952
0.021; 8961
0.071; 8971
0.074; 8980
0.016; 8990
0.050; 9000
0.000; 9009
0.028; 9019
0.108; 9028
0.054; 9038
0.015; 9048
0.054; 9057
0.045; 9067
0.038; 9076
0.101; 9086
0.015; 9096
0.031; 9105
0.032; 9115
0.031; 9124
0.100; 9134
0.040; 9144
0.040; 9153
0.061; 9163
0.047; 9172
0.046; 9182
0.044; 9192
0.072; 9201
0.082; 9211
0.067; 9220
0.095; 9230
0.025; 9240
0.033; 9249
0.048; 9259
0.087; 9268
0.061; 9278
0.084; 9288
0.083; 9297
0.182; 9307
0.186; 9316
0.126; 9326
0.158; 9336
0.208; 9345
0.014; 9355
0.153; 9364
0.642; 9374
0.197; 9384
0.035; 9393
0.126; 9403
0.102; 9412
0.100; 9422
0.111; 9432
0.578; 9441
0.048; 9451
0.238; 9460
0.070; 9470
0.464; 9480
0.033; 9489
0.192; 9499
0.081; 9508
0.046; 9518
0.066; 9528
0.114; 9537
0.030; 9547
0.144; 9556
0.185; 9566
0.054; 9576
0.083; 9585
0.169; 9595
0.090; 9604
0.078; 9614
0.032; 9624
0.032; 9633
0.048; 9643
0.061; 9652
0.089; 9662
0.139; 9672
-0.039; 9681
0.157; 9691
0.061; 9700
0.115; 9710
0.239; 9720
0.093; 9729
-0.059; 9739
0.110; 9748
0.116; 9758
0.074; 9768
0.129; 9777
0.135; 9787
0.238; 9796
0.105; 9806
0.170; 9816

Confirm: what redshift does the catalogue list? 1.514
